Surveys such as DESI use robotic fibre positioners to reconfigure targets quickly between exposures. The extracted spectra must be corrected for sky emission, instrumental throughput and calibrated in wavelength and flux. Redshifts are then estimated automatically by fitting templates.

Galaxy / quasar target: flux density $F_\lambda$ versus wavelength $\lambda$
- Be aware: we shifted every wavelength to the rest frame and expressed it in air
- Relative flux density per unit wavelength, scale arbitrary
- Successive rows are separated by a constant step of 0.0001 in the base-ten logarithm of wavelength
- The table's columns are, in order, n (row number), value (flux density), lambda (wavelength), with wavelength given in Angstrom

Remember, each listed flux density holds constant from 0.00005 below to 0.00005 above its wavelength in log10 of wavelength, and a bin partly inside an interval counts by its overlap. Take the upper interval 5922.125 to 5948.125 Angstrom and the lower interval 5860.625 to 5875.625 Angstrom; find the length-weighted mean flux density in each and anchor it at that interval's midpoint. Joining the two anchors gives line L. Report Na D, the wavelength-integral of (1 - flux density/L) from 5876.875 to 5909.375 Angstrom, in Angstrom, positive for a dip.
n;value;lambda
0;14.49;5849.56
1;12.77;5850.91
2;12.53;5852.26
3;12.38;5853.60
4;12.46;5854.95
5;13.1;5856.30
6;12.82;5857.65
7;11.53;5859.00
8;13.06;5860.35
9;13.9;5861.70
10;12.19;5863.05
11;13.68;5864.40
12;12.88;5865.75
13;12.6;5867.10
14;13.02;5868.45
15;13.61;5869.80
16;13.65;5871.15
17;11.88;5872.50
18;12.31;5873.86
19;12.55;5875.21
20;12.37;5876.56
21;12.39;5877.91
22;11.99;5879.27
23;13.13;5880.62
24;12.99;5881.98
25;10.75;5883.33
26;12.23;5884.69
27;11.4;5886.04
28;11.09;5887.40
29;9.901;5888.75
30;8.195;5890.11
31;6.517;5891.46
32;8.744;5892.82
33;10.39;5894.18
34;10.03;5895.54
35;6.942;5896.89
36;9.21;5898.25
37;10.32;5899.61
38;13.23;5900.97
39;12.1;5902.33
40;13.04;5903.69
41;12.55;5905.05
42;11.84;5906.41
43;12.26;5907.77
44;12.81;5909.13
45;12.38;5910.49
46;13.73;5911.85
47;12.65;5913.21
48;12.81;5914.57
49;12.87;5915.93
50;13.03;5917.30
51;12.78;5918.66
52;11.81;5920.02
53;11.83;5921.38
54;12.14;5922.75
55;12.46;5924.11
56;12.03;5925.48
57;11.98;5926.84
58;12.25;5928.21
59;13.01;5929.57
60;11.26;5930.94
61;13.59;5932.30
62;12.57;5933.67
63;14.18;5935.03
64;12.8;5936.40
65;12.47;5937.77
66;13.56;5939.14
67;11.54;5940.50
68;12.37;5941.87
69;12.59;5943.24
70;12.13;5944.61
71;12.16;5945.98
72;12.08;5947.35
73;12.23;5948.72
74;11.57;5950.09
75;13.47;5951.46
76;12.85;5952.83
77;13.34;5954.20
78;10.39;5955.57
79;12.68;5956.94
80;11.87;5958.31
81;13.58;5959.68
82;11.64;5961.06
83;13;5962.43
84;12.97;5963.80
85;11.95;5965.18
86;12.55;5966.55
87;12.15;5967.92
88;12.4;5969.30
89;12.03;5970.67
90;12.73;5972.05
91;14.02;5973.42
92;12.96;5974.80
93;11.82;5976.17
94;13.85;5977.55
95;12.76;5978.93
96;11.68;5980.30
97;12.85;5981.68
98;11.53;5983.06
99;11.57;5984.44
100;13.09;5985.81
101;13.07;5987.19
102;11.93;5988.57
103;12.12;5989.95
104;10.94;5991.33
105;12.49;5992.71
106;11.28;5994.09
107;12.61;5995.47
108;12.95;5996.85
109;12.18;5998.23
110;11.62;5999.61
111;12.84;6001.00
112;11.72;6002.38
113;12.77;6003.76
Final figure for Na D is 4.53 Angstrom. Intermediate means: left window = 12.9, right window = 12.5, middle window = 11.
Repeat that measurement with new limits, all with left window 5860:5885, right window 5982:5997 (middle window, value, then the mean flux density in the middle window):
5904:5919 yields -0.2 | 12.7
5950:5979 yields -0.8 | 12.6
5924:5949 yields -0.2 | 12.5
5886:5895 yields 2.3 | 9.33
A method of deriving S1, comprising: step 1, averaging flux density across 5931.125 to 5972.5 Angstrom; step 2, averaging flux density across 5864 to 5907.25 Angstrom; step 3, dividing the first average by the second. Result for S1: 1.09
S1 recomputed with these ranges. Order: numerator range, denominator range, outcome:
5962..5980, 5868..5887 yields 1.02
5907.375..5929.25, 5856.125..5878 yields 0.98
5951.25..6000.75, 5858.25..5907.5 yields 1.07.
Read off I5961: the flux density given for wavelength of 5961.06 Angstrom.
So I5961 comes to 11.64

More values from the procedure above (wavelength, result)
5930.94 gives 11.26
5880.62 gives 13.13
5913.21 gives 12.65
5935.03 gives 14.18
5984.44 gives 11.57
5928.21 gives 12.25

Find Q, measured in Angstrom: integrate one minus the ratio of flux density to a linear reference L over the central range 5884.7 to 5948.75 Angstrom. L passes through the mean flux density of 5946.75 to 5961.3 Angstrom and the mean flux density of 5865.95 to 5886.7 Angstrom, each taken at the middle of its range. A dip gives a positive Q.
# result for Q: 3.2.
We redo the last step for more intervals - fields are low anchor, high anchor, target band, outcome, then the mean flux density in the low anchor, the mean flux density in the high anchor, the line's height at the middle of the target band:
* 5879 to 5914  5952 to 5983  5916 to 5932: -0.8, 11.2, 12.5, 11.7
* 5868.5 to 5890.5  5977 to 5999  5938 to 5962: -0.4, 12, 12.3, 12.2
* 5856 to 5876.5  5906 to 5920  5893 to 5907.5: 2.1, 12.8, 12.7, 12.7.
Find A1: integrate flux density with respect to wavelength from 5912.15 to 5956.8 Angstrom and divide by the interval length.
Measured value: 12.5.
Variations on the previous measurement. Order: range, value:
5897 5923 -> 12.2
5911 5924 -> 12.6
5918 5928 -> 12.1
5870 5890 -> 12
